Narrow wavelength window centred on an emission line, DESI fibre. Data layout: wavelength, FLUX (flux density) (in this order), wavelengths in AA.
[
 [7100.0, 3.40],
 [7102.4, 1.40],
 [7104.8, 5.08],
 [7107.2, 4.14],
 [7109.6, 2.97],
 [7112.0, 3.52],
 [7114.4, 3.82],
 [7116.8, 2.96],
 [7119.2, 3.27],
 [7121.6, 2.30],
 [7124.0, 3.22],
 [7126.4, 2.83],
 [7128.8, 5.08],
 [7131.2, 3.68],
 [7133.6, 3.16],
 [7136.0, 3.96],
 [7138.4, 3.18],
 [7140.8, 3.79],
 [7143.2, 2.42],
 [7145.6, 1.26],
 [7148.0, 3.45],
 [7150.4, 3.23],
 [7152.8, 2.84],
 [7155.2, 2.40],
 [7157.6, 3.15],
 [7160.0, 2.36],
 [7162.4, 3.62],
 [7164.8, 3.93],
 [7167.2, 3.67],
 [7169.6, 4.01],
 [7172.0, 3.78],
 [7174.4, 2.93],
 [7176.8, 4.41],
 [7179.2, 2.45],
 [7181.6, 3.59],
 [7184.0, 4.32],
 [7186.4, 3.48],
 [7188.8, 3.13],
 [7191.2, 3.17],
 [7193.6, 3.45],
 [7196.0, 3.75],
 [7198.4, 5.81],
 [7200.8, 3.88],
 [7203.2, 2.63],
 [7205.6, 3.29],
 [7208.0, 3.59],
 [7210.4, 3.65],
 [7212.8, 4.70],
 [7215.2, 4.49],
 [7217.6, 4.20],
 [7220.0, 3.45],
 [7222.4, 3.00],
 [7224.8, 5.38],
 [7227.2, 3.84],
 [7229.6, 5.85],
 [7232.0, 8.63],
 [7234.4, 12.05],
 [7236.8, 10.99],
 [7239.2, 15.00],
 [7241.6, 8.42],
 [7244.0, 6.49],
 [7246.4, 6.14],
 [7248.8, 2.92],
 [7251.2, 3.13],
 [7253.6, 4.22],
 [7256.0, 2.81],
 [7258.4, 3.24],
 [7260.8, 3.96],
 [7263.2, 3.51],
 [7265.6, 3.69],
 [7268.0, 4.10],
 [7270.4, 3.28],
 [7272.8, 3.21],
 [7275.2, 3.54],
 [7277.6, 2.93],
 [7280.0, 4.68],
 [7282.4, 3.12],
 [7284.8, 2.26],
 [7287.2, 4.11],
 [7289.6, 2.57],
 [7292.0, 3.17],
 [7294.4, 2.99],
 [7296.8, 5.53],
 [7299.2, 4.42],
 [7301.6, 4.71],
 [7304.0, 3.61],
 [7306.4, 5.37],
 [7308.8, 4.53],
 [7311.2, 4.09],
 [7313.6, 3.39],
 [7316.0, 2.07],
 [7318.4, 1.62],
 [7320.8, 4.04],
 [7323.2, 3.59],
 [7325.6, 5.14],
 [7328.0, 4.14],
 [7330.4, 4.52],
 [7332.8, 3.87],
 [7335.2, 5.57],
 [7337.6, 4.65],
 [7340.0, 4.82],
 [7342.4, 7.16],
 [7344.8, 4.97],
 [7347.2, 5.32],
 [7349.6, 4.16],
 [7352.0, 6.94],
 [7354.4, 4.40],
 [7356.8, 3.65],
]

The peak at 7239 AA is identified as [O II] 3727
